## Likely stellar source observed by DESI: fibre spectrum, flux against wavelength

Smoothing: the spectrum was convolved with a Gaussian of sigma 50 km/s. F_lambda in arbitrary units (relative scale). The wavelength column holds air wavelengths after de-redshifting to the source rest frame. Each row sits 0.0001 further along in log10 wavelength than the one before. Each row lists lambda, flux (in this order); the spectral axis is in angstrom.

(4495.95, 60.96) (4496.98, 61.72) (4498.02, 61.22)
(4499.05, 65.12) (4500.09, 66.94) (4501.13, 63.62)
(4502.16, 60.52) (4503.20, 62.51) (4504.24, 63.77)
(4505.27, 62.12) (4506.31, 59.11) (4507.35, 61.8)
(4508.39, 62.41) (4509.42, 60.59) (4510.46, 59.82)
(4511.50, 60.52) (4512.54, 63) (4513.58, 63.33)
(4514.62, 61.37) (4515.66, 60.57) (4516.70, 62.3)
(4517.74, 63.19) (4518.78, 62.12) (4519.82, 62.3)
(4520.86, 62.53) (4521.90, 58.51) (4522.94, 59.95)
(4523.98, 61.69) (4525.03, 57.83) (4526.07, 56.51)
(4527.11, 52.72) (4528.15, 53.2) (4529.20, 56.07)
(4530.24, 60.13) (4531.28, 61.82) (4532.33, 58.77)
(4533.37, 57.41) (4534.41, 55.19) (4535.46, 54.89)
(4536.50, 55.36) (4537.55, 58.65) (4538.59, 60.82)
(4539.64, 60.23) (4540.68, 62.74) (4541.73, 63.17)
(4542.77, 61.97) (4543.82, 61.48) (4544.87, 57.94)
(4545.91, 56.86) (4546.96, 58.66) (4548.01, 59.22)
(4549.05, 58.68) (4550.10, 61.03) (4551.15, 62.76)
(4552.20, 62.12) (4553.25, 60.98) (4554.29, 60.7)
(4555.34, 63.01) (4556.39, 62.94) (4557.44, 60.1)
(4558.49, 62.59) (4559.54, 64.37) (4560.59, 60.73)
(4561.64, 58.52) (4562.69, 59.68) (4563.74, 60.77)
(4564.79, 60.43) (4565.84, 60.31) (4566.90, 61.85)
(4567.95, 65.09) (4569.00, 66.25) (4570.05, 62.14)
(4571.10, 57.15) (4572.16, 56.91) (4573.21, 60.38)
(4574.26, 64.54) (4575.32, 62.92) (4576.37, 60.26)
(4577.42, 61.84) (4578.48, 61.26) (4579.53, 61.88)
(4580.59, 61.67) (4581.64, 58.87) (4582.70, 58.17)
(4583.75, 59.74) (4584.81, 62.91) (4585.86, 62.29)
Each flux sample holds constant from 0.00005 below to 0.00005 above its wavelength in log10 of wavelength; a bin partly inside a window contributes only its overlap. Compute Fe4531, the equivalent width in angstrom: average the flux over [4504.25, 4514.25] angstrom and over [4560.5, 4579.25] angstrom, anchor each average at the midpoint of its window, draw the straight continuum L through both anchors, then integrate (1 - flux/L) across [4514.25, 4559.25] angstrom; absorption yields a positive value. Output 1.2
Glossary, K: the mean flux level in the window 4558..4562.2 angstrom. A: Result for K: 61.5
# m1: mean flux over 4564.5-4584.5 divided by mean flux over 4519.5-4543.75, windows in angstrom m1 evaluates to 1.04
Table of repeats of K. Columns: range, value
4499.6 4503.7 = 63.4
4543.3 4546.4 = 58.8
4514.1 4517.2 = 61.4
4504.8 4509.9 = 61.2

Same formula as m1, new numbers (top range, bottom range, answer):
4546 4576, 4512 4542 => 1.03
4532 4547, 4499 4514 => 0.95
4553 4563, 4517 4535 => 1.04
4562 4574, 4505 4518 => 0.99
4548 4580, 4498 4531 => 1.01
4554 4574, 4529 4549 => 1.04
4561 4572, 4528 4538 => 1.07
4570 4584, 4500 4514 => 0.98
